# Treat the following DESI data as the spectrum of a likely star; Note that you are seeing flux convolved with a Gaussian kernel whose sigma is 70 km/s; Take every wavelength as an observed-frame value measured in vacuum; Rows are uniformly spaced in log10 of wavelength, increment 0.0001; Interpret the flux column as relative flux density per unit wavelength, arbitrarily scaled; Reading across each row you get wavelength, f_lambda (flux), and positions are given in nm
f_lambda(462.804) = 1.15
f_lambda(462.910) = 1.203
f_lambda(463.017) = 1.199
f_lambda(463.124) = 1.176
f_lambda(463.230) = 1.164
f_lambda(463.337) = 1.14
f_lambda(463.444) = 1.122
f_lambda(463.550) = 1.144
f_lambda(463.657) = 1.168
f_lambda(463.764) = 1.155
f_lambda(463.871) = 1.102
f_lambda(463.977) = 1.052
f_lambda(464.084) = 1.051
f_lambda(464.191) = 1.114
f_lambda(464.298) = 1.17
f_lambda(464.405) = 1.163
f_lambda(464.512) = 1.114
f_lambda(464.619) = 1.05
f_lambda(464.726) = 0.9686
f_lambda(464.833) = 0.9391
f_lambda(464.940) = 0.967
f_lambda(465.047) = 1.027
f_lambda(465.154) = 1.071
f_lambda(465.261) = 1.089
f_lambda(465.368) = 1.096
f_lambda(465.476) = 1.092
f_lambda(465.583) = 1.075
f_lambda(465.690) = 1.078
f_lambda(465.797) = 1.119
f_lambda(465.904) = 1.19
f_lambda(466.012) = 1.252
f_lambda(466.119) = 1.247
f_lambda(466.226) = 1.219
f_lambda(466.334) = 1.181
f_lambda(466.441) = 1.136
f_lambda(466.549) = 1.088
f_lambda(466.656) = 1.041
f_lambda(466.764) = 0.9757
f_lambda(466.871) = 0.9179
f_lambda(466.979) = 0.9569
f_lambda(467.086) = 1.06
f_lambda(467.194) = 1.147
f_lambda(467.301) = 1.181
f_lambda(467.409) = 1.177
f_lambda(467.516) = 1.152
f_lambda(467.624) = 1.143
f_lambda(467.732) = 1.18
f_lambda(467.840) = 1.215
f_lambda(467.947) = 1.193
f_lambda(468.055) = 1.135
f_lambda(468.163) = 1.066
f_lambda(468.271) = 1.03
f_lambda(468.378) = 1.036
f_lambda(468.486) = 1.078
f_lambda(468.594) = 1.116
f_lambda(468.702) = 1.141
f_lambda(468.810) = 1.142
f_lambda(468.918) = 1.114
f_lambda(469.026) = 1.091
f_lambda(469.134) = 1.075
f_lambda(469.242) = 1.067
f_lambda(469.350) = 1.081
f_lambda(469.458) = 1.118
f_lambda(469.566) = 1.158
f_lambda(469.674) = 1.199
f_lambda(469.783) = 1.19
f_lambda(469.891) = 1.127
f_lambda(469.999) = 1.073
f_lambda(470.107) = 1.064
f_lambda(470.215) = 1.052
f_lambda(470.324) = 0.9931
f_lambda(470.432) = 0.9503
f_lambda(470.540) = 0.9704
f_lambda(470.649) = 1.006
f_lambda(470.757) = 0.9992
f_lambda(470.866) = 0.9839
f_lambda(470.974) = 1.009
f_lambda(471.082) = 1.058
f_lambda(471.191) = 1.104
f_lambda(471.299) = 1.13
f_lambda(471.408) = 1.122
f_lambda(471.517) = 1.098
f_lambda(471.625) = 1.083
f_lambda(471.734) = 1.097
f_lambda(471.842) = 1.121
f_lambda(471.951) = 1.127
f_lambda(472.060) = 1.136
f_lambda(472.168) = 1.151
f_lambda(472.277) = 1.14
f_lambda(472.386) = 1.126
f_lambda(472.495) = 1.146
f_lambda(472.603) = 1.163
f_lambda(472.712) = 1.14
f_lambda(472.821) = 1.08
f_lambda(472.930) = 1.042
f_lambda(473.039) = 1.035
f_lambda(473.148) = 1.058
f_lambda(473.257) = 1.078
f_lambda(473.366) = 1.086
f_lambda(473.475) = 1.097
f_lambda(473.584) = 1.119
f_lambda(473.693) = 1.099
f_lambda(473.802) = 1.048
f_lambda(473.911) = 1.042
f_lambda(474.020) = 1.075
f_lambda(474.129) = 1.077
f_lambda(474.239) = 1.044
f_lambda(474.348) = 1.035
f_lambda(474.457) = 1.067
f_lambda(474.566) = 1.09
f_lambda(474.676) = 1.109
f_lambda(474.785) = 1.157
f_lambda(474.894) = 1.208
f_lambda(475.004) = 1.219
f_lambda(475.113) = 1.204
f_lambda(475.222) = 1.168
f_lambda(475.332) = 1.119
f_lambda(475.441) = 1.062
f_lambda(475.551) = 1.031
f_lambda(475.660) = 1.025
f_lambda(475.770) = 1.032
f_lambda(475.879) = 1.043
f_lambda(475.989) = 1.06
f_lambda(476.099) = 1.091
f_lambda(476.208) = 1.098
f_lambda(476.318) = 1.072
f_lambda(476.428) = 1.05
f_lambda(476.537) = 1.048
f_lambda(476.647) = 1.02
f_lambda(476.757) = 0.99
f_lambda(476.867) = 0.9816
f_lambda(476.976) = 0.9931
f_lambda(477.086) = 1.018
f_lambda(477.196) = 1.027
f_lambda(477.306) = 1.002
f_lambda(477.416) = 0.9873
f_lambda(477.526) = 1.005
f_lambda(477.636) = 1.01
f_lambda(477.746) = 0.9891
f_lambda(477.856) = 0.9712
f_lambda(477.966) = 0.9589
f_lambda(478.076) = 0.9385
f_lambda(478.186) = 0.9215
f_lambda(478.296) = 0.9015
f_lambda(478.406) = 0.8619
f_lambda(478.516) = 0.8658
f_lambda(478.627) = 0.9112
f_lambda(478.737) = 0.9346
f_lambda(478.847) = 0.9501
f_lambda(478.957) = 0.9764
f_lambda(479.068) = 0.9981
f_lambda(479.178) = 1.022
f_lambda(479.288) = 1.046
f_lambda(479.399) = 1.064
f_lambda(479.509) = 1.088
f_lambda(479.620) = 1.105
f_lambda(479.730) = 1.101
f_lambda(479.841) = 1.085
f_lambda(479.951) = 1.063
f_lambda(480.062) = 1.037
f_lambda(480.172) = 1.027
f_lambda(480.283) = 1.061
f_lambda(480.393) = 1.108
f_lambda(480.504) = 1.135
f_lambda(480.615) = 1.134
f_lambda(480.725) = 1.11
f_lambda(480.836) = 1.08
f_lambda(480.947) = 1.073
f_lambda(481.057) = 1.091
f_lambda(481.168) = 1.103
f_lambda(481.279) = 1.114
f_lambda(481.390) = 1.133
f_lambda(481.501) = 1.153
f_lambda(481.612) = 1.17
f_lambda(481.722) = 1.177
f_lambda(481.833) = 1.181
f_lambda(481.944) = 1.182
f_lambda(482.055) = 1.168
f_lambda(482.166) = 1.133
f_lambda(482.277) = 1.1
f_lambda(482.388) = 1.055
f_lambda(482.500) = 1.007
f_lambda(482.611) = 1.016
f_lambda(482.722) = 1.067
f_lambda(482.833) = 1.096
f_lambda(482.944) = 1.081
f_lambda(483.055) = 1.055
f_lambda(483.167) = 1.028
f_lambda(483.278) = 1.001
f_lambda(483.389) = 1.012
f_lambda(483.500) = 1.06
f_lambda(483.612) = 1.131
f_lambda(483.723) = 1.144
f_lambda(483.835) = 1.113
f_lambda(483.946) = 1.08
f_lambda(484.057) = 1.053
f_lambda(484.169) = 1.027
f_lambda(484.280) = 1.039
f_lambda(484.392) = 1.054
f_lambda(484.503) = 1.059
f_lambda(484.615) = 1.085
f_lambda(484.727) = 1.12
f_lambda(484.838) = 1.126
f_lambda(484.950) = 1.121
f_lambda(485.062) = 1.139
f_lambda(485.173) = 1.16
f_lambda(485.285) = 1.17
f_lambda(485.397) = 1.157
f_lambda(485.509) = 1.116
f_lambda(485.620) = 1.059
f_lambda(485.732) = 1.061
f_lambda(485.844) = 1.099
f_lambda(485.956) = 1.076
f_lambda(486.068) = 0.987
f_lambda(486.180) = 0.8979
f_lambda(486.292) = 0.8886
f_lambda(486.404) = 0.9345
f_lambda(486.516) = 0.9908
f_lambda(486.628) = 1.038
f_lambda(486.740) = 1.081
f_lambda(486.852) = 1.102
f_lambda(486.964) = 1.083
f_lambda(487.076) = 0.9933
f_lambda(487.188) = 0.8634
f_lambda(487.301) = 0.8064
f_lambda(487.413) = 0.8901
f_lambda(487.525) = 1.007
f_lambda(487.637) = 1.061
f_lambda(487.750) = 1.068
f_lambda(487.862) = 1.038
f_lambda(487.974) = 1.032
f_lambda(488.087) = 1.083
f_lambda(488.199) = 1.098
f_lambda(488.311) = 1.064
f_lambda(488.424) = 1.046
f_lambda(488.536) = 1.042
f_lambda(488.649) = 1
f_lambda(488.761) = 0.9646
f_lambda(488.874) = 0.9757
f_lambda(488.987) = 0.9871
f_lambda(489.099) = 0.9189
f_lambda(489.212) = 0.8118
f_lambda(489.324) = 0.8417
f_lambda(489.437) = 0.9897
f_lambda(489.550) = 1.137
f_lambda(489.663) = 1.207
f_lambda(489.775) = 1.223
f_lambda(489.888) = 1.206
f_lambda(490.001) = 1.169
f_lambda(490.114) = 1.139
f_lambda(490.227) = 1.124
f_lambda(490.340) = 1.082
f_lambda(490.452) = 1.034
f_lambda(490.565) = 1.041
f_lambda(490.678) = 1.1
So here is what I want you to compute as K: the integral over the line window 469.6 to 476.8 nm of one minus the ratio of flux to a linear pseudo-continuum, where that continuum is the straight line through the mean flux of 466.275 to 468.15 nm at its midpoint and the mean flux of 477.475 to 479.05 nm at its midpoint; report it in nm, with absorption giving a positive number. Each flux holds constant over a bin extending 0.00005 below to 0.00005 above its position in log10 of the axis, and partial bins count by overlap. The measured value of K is -0.46 nm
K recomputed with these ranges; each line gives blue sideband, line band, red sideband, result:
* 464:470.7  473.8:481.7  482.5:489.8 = 0.111 nm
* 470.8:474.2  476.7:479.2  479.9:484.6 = 0.286 nm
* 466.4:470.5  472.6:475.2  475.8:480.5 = -0.122 nm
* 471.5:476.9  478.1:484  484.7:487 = 0.077 nm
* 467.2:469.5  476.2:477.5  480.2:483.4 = 0.101 nm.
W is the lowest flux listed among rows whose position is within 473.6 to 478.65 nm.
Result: 0.8619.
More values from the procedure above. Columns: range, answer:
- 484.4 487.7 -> 0.8064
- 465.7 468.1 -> 0.9179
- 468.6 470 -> 1.067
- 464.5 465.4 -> 0.9391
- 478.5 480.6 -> 0.8658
